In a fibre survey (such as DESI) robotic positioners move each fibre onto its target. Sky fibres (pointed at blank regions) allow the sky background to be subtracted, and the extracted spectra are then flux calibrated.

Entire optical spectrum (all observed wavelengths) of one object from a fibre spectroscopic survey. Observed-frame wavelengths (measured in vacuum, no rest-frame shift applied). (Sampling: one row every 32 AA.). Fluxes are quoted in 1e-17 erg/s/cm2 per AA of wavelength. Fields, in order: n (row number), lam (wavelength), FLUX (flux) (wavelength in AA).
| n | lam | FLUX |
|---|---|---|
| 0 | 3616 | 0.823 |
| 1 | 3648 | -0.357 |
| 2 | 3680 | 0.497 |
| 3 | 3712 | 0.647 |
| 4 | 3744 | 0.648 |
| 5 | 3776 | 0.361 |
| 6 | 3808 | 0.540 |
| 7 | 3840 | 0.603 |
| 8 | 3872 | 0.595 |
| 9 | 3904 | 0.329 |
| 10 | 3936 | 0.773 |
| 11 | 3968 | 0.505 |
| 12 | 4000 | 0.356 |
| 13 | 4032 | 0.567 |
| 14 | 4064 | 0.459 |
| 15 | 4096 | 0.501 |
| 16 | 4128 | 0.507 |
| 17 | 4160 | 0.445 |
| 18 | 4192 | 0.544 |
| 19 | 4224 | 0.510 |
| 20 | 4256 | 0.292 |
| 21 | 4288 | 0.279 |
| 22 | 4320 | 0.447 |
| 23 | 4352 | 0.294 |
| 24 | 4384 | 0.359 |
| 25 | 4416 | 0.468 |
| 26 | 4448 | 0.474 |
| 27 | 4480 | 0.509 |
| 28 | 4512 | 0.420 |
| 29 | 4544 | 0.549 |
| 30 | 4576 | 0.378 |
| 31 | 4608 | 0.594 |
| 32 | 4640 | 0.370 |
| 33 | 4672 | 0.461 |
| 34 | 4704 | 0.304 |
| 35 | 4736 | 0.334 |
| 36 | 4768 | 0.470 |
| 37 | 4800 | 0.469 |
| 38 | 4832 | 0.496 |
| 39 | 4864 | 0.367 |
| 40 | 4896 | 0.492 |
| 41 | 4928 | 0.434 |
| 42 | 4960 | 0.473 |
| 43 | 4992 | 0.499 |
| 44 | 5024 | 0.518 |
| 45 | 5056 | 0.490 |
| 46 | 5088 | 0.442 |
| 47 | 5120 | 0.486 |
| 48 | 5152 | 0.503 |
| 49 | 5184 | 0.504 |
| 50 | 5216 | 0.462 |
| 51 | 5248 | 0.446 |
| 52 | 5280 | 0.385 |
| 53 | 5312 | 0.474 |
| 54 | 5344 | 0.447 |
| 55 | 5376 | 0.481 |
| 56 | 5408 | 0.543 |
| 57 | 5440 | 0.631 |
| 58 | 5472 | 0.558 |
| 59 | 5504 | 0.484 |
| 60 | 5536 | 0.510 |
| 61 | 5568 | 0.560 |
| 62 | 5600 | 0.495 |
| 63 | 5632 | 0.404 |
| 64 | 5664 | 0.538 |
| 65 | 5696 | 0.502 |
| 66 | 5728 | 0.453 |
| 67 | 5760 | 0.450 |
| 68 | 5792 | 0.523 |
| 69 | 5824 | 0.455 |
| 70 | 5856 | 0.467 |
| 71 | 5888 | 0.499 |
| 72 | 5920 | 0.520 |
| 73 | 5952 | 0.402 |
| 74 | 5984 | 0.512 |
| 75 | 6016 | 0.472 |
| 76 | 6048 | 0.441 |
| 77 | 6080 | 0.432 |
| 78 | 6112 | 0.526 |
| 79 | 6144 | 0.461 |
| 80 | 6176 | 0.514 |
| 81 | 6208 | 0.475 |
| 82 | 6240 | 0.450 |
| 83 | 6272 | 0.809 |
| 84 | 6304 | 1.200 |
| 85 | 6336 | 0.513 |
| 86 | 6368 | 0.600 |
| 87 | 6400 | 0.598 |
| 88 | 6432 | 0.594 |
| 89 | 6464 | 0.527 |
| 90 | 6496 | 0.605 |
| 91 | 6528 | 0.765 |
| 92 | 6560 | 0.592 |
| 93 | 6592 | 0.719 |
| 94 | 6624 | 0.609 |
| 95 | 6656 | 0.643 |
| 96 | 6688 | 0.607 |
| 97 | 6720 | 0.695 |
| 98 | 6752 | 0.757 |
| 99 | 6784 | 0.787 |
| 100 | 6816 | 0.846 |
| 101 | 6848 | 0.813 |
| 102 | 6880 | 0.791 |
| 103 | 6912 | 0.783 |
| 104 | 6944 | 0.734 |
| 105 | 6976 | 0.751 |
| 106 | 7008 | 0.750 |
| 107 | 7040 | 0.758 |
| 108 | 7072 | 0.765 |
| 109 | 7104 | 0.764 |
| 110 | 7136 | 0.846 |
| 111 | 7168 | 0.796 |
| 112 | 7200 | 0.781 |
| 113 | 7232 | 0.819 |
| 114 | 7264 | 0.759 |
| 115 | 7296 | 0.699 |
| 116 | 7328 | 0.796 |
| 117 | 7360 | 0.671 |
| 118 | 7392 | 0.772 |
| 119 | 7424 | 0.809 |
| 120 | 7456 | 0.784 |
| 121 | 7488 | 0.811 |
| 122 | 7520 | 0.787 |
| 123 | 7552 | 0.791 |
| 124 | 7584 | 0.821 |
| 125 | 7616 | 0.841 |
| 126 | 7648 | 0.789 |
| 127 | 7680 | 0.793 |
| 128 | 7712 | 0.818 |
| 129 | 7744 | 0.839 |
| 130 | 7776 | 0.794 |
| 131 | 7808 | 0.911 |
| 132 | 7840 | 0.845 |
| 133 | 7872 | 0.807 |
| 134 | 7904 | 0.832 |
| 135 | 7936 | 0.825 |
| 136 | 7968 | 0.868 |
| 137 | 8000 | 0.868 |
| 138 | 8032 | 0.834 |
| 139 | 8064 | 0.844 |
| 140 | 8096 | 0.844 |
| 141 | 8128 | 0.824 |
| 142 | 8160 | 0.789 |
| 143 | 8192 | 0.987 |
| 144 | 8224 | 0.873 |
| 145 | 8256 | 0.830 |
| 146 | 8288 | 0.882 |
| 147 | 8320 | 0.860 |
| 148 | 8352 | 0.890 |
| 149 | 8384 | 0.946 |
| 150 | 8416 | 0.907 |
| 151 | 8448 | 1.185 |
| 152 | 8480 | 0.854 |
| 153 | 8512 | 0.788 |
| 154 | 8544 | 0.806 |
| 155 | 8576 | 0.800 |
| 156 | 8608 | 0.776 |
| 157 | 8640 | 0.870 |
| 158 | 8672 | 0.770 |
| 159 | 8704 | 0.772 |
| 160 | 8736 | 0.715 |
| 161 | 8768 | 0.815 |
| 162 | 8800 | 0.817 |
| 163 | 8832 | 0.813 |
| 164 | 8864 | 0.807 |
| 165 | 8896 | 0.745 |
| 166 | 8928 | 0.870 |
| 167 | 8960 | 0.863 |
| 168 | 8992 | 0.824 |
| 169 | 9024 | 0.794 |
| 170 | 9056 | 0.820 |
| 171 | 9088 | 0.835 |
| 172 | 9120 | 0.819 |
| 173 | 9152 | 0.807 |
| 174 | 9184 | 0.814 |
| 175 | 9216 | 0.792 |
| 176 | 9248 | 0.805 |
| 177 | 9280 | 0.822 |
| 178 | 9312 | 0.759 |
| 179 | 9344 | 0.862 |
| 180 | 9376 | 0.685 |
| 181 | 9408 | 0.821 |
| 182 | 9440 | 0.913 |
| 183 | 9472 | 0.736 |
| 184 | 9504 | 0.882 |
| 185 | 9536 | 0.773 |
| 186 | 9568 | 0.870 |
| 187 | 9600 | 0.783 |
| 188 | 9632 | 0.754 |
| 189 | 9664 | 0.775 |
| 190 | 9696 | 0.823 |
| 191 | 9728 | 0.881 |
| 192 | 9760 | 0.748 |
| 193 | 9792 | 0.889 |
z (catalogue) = 0.688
